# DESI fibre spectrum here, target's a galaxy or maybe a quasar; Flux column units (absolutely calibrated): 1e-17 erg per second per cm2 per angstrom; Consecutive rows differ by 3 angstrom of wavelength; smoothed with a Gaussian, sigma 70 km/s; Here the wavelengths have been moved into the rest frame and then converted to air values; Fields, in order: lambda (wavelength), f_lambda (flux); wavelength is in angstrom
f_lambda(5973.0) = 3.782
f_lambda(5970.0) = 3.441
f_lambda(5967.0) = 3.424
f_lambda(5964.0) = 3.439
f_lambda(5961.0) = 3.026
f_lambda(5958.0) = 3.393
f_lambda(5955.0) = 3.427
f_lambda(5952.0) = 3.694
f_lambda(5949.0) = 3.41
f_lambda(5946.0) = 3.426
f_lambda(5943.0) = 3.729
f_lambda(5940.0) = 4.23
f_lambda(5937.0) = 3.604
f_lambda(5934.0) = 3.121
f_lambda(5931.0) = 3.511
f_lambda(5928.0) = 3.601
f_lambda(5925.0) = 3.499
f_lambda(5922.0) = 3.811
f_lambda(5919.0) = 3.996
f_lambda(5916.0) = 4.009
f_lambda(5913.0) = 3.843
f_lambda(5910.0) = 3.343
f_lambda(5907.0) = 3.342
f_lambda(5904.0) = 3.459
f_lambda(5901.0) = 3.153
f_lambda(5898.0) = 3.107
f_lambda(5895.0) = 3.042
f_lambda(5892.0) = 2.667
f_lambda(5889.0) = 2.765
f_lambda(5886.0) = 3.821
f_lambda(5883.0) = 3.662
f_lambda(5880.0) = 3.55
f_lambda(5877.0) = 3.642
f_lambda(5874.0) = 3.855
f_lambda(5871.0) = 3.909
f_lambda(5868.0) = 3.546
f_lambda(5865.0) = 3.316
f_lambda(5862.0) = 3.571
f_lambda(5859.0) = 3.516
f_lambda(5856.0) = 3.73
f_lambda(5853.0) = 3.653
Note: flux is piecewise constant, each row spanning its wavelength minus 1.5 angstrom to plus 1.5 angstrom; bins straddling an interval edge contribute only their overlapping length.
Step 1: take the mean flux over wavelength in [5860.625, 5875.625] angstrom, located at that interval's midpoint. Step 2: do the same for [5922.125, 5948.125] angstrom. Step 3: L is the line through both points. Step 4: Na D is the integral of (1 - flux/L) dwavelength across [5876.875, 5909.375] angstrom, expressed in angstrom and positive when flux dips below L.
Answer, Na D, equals 3.1 angstrom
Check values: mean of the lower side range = 3.64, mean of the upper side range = 3.6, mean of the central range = 3.28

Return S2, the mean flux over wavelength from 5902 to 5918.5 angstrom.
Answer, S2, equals 3.61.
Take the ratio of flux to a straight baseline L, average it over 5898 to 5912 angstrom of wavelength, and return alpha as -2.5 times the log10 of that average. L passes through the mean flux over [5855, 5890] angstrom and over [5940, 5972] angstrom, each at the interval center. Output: 0.07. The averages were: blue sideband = 3.58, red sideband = 3.48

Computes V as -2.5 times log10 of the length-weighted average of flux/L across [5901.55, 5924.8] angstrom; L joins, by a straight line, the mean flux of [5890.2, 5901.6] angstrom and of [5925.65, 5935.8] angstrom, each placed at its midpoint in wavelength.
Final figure -0.14 mag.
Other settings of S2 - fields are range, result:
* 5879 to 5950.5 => 3.49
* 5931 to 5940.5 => 3.57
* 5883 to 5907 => 3.19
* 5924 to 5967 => 3.51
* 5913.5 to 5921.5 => 3.96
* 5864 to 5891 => 3.55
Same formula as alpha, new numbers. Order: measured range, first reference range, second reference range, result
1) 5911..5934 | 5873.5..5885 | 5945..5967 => -0.06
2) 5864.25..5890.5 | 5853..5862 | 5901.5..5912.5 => -0.01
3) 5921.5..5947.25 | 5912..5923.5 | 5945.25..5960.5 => 0.02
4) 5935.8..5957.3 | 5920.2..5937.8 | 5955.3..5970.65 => -0.06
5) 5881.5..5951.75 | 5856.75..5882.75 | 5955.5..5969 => -0.01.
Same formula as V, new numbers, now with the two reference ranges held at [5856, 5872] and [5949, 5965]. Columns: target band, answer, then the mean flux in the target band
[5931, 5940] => -0.03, 3.53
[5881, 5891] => 0.05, 3.39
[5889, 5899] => 0.21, 2.9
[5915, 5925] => -0.12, 3.87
